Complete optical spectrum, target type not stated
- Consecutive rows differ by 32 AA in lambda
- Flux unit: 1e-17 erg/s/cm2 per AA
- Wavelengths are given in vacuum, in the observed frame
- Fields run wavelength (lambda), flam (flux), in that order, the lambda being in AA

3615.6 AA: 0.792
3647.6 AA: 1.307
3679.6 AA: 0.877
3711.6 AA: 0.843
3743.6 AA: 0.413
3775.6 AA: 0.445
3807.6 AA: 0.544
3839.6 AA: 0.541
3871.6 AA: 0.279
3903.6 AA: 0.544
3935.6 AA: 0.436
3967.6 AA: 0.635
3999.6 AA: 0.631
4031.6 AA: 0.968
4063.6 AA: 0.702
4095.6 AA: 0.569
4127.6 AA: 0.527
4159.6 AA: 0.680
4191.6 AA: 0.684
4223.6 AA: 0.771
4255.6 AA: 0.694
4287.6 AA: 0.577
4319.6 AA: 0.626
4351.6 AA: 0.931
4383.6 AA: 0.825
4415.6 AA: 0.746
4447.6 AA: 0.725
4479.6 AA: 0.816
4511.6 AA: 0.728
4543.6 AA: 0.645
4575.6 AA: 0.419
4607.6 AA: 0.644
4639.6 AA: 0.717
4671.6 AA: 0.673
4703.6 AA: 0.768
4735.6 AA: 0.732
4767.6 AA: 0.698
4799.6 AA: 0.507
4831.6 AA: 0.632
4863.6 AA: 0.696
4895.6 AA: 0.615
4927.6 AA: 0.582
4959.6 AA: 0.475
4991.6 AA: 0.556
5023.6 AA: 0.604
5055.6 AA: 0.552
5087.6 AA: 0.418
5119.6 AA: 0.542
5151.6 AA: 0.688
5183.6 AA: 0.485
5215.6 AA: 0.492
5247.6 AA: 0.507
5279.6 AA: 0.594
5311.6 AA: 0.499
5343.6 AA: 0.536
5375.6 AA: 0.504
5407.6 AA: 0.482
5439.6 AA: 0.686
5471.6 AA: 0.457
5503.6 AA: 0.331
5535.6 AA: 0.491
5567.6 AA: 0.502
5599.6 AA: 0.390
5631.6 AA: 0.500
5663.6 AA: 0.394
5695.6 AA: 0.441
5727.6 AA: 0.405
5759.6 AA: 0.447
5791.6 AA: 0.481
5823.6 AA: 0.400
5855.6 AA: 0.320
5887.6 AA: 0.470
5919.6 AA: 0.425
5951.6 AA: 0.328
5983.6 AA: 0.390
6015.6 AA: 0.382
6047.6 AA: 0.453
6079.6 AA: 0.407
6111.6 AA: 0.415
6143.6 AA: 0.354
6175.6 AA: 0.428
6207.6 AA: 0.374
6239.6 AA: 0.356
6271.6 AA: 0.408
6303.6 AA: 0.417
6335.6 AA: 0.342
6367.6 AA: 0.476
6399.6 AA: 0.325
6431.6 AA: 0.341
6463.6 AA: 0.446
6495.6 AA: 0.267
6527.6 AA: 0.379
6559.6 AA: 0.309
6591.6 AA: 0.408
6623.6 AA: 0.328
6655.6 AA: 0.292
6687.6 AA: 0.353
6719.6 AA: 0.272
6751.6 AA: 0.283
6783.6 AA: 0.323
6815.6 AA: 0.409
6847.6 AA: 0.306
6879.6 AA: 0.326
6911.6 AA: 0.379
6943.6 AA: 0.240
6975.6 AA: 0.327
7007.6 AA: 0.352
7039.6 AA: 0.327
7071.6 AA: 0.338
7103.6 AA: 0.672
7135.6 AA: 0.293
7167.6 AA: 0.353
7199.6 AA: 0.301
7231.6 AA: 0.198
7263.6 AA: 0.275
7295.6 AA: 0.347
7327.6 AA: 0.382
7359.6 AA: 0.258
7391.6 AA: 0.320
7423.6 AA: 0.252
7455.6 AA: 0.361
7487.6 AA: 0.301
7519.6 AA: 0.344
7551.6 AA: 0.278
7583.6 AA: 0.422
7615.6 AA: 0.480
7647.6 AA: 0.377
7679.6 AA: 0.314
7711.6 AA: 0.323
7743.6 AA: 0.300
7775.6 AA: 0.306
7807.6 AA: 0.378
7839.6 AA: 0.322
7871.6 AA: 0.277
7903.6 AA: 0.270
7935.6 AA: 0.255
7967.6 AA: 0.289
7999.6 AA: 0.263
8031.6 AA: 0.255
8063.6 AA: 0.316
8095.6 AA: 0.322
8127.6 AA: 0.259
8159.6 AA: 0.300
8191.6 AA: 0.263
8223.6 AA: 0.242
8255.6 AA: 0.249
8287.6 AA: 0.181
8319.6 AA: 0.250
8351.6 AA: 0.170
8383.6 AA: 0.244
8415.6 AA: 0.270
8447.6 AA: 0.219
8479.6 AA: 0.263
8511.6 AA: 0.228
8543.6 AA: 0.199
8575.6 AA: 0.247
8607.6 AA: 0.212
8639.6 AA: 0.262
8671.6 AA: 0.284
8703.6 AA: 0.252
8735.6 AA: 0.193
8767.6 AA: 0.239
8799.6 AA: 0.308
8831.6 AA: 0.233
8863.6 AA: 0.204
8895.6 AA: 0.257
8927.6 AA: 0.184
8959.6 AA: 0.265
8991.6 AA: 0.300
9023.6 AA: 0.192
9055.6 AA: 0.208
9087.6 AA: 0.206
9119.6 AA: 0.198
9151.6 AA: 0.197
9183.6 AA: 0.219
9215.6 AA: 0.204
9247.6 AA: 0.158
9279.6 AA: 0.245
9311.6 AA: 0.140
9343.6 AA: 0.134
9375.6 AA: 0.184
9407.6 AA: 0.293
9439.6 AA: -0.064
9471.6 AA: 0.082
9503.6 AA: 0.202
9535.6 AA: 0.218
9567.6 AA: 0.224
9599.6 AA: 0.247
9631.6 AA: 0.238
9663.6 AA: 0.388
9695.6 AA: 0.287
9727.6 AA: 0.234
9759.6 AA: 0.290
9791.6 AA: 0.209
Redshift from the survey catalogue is 0.08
